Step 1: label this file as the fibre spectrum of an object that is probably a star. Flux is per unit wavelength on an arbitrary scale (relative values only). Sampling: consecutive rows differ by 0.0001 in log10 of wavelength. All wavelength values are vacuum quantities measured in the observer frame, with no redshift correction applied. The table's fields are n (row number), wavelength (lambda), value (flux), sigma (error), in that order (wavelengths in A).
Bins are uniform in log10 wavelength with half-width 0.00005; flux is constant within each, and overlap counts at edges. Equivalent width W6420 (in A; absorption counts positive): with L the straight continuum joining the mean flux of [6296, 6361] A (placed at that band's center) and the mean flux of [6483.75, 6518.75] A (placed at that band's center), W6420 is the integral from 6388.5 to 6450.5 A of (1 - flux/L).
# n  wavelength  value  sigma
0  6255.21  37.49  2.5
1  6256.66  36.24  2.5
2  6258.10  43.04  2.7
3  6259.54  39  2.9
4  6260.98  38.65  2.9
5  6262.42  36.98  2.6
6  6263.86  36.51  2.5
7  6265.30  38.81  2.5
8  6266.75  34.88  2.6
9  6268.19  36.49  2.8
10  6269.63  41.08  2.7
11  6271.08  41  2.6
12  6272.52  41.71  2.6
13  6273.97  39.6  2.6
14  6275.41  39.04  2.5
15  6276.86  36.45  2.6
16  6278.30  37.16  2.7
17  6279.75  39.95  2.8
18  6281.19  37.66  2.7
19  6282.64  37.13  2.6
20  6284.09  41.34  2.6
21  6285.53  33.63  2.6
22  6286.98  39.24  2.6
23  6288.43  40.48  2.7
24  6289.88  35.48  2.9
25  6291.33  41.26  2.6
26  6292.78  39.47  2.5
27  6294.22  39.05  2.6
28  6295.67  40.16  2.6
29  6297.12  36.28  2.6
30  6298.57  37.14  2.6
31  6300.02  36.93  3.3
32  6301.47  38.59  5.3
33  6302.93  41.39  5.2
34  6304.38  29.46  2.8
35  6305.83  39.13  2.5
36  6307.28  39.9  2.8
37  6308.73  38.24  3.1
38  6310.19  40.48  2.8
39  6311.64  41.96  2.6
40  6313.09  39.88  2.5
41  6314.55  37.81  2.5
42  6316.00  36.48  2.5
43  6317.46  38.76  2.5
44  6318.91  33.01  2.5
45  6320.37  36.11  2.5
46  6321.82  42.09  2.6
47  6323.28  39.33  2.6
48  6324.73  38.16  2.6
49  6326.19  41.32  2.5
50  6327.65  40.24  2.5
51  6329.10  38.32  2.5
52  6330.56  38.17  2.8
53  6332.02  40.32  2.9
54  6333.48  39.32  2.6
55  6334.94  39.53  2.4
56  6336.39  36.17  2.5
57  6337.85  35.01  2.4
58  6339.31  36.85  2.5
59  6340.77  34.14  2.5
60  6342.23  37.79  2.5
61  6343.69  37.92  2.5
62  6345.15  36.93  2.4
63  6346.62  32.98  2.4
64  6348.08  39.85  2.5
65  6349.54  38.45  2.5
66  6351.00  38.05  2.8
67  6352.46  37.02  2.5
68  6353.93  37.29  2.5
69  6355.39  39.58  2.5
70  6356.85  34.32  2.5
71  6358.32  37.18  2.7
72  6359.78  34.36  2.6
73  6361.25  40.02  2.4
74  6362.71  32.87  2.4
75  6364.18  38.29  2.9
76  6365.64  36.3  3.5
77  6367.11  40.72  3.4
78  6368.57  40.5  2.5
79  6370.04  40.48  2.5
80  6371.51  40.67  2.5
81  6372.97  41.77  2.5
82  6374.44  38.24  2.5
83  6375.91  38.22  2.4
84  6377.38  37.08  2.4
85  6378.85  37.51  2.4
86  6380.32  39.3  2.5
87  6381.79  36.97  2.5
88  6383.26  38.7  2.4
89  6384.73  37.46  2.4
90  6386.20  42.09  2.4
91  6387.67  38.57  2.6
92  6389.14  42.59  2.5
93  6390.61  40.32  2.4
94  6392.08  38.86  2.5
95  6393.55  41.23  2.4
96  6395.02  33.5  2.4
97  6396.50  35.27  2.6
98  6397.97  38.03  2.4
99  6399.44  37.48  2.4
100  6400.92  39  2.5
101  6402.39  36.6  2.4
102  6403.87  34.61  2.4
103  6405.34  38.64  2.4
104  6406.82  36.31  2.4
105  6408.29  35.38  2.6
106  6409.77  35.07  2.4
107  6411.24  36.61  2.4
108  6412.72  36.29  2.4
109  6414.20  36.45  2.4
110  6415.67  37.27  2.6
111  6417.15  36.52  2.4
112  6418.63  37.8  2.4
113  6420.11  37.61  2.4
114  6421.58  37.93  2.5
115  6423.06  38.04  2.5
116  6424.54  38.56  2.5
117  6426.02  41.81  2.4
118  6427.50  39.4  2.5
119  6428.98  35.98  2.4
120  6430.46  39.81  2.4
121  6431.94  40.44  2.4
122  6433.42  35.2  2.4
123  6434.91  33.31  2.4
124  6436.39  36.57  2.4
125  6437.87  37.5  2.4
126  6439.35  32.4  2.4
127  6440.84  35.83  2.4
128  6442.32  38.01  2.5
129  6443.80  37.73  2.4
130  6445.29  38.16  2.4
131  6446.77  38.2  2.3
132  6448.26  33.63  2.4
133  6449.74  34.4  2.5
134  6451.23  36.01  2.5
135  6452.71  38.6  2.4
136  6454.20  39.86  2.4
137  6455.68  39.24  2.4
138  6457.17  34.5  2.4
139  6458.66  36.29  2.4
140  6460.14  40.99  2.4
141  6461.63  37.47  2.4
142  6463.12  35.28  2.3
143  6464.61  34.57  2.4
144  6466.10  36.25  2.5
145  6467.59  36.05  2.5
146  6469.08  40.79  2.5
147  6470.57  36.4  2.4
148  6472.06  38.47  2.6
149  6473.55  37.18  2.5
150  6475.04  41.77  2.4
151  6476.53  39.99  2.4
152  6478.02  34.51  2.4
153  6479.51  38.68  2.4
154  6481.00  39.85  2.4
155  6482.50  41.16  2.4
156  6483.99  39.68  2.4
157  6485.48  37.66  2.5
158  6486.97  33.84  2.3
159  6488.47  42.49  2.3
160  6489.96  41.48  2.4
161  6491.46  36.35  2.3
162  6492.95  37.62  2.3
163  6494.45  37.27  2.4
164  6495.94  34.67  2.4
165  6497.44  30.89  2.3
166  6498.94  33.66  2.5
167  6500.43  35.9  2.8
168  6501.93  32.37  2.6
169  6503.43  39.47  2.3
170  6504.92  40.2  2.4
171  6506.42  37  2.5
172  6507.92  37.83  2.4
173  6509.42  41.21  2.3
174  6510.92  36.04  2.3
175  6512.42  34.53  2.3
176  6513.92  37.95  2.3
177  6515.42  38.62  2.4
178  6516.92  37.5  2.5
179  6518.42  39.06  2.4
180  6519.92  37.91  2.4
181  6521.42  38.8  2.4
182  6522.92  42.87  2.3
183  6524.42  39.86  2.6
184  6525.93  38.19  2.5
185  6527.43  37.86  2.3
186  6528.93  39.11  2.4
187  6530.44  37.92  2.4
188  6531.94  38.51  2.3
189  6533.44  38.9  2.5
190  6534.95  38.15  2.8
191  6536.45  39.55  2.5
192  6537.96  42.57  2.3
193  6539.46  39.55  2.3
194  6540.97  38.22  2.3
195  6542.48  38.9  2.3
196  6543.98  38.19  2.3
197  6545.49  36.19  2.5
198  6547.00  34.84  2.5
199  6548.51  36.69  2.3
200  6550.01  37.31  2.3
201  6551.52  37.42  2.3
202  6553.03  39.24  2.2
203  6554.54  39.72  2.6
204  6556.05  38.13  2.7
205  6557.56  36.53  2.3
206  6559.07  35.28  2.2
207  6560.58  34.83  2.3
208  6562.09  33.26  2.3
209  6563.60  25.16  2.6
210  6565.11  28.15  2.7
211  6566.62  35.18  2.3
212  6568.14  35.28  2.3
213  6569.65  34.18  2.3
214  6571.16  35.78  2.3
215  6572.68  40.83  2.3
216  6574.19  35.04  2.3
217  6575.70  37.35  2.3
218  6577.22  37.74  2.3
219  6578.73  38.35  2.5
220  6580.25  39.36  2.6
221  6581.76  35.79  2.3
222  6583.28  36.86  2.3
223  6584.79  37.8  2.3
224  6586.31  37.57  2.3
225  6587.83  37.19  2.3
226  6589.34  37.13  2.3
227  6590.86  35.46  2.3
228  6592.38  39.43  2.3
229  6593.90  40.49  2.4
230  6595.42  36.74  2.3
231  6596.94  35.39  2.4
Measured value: 0.38 A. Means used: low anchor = 37.8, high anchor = 37.2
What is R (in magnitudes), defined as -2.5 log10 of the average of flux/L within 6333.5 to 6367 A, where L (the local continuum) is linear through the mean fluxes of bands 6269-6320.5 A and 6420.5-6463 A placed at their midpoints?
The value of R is 0.03 mag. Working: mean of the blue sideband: 38.4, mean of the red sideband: 37.3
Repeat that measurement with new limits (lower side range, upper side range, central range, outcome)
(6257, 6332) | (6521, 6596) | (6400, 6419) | 0.039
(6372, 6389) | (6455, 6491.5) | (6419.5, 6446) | 0.028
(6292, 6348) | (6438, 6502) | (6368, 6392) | -0.047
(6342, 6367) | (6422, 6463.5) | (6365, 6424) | -0.026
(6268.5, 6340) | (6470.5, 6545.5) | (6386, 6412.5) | 0.019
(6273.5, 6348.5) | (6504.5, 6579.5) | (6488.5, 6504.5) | 0.033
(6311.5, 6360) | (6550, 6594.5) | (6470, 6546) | -0.039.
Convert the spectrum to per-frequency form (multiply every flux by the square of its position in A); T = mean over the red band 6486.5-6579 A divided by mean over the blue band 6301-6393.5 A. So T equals 1.0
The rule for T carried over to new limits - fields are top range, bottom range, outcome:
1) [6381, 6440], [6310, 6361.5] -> 1.02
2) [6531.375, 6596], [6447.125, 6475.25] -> 1.03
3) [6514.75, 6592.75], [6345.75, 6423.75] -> 1.04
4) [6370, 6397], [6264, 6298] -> 1.04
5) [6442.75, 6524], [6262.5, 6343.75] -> 1.04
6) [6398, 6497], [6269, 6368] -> 1.02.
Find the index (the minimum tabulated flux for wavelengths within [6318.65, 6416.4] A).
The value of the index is 32.87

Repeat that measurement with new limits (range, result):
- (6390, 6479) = 32.4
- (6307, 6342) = 33.01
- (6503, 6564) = 25.16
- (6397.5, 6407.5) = 34.61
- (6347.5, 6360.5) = 34.32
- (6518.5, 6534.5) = 37.86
